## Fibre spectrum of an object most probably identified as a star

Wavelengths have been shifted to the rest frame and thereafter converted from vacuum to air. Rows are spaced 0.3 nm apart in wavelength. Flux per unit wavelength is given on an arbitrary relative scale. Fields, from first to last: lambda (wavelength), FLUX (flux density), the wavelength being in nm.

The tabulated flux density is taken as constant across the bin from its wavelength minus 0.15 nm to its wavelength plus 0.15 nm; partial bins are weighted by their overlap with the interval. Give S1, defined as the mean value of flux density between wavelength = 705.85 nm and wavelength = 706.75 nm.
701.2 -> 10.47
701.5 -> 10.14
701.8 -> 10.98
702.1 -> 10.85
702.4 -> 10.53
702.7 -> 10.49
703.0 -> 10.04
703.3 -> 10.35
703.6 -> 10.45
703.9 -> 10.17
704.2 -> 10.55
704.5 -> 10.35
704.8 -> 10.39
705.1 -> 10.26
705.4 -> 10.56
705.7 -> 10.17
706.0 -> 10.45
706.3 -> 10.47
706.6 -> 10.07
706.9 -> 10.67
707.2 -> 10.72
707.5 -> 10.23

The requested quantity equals 10.3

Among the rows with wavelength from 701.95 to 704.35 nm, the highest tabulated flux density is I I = 10.85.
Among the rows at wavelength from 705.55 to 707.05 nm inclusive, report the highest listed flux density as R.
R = 10.67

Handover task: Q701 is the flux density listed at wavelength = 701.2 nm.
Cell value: 10.47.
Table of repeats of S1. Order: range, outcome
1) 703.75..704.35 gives 10.4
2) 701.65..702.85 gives 10.7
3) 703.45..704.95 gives 10.4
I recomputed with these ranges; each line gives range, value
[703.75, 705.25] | 10.55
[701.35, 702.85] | 10.98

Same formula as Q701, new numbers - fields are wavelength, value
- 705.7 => 10.17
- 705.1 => 10.26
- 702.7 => 10.49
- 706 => 10.45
